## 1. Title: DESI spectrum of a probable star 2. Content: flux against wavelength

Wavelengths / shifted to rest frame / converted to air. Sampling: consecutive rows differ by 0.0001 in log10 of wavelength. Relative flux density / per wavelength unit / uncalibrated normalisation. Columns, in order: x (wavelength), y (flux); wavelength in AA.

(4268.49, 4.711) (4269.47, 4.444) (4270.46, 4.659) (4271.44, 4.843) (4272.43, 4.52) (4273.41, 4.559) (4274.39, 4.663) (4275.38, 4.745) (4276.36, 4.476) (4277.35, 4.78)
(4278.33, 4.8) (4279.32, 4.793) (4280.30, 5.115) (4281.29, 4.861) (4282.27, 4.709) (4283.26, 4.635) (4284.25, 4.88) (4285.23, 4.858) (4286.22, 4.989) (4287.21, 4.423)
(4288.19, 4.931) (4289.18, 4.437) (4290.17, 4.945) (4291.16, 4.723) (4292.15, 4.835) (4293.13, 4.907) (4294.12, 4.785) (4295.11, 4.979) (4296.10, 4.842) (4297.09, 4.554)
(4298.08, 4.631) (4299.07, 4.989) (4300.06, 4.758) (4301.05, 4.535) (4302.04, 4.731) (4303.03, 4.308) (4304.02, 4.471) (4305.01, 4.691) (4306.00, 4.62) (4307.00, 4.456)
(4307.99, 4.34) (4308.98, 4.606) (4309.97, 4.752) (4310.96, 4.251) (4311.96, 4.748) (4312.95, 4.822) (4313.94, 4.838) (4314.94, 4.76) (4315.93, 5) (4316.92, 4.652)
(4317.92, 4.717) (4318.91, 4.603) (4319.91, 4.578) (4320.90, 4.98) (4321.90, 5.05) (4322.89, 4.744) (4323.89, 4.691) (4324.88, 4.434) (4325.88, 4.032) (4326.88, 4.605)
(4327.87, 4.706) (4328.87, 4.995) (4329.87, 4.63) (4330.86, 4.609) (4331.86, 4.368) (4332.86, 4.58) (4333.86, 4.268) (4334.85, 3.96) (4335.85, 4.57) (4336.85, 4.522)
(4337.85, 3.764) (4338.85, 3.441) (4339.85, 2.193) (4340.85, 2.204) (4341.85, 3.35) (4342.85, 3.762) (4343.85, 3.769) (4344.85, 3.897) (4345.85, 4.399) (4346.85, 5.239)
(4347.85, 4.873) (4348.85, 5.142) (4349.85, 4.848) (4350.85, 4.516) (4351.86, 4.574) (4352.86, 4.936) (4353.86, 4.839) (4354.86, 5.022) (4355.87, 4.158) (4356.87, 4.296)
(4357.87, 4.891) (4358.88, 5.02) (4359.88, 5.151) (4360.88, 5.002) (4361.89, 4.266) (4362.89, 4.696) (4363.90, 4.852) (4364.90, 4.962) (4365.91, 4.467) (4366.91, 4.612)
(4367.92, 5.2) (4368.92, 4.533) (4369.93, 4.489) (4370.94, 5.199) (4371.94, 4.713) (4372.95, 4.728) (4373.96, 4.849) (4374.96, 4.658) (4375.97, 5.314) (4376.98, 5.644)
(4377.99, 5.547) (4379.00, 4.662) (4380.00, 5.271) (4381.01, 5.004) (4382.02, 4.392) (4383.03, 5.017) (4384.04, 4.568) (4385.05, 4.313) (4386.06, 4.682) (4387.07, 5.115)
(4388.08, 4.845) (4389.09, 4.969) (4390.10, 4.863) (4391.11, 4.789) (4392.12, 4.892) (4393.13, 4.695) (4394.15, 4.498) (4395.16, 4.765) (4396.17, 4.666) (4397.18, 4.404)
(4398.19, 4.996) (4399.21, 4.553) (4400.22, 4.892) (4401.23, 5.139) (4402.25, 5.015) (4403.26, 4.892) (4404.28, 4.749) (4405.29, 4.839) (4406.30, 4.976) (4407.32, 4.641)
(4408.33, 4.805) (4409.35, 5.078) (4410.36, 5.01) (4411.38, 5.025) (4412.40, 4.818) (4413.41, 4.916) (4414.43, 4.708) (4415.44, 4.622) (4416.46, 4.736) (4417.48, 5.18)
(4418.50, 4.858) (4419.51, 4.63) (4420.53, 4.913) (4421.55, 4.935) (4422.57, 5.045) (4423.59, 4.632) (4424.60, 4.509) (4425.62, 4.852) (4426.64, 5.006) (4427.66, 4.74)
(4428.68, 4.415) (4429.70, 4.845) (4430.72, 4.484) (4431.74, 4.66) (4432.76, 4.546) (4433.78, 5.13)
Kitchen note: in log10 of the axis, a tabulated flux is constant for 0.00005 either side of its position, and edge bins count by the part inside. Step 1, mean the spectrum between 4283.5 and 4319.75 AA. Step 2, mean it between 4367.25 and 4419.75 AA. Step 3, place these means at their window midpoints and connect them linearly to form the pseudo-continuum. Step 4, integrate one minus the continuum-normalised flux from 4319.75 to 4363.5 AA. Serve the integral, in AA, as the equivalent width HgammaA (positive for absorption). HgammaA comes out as 3.2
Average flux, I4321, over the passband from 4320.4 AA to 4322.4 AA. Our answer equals 5.03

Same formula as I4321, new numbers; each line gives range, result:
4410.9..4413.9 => 4.92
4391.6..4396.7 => 4.7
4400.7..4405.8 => 4.93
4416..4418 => 4.95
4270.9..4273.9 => 4.65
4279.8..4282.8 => 4.9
